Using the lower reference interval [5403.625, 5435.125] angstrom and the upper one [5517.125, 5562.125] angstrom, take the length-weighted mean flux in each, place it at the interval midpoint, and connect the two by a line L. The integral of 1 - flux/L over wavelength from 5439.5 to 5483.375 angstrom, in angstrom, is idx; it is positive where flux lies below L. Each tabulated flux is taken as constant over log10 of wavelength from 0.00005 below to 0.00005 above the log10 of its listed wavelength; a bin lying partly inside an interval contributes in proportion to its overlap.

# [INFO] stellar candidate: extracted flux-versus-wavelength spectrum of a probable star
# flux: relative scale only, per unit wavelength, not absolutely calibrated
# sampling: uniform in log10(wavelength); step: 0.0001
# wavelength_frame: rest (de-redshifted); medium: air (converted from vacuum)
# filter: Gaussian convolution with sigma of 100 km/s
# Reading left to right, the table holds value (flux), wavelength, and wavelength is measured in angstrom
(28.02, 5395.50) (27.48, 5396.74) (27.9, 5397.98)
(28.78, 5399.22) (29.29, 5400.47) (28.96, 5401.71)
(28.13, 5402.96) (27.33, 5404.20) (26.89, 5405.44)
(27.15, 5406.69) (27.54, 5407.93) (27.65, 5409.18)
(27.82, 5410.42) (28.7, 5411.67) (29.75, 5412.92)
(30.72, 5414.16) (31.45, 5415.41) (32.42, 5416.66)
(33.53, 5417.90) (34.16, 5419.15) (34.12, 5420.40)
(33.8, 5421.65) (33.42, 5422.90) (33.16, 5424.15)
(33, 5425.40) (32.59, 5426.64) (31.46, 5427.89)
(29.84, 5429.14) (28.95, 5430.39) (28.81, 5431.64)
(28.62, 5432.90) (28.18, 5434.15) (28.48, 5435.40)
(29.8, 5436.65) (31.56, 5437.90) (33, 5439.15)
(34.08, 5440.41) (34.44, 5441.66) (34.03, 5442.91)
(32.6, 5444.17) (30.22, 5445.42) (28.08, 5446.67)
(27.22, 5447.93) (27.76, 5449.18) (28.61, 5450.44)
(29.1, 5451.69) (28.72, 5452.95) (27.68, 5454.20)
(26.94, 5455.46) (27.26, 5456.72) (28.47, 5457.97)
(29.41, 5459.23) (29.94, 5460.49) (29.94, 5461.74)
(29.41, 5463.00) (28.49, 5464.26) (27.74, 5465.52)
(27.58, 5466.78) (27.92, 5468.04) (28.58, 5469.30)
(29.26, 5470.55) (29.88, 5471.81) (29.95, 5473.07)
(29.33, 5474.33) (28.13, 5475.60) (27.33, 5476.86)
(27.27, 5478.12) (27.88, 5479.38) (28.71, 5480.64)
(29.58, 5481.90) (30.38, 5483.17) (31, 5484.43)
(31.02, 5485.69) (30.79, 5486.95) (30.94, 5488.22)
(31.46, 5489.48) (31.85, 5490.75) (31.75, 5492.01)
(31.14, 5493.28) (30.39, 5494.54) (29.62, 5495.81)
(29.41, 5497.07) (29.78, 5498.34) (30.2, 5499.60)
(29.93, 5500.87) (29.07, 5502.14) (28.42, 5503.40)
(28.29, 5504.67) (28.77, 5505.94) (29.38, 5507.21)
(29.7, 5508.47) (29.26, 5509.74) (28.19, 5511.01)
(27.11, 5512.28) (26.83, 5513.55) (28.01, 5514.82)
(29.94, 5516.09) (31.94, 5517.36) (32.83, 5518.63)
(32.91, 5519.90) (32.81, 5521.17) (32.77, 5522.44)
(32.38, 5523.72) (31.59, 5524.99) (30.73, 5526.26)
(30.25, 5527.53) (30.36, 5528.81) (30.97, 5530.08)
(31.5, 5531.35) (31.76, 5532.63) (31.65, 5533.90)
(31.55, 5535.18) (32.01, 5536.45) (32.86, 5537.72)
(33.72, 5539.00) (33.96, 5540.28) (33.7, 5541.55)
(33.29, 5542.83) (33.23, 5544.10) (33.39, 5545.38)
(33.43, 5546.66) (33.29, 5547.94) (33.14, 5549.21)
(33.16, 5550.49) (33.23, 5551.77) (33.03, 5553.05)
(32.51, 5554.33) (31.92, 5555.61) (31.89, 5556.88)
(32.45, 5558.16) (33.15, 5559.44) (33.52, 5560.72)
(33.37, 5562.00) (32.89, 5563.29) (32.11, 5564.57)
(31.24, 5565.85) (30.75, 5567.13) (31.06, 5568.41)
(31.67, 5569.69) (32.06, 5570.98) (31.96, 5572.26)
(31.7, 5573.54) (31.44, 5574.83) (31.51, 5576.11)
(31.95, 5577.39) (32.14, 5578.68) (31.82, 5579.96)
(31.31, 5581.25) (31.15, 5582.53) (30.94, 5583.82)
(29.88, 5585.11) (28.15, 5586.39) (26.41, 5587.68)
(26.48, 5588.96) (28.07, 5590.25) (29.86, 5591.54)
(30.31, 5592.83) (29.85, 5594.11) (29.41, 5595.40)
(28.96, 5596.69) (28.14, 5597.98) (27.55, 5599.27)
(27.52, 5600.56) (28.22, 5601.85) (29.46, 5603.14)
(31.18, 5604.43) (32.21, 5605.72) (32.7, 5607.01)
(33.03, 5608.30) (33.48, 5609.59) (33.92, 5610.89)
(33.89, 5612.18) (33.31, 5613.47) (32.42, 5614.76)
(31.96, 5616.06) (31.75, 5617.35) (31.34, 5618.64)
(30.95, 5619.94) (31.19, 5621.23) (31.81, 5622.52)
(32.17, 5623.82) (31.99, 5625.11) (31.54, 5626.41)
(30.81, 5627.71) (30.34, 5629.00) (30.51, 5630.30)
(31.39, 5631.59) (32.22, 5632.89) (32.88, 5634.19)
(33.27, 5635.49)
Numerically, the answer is 2.7 angstrom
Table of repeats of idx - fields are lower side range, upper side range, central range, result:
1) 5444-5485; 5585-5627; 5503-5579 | -4.77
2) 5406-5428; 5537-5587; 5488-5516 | 2.04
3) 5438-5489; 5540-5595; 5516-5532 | -0.48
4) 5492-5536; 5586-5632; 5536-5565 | -2.47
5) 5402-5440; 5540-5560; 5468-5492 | 1.50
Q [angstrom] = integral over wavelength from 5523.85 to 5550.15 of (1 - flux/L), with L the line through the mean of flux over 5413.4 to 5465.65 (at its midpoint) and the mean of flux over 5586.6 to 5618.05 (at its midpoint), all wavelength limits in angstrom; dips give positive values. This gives -1.6 angstrom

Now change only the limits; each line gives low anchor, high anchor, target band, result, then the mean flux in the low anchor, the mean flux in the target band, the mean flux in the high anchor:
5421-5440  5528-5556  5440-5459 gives 1.0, 31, 29.6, 32.6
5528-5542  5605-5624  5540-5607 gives 2.1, 32.1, 31.2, 32.4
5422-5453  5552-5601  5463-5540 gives 1.6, 30.7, 30.1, 30.8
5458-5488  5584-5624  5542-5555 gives -1.4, 29.1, 33.2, 30.5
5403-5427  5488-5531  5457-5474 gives 0.9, 30.7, 29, 30.3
